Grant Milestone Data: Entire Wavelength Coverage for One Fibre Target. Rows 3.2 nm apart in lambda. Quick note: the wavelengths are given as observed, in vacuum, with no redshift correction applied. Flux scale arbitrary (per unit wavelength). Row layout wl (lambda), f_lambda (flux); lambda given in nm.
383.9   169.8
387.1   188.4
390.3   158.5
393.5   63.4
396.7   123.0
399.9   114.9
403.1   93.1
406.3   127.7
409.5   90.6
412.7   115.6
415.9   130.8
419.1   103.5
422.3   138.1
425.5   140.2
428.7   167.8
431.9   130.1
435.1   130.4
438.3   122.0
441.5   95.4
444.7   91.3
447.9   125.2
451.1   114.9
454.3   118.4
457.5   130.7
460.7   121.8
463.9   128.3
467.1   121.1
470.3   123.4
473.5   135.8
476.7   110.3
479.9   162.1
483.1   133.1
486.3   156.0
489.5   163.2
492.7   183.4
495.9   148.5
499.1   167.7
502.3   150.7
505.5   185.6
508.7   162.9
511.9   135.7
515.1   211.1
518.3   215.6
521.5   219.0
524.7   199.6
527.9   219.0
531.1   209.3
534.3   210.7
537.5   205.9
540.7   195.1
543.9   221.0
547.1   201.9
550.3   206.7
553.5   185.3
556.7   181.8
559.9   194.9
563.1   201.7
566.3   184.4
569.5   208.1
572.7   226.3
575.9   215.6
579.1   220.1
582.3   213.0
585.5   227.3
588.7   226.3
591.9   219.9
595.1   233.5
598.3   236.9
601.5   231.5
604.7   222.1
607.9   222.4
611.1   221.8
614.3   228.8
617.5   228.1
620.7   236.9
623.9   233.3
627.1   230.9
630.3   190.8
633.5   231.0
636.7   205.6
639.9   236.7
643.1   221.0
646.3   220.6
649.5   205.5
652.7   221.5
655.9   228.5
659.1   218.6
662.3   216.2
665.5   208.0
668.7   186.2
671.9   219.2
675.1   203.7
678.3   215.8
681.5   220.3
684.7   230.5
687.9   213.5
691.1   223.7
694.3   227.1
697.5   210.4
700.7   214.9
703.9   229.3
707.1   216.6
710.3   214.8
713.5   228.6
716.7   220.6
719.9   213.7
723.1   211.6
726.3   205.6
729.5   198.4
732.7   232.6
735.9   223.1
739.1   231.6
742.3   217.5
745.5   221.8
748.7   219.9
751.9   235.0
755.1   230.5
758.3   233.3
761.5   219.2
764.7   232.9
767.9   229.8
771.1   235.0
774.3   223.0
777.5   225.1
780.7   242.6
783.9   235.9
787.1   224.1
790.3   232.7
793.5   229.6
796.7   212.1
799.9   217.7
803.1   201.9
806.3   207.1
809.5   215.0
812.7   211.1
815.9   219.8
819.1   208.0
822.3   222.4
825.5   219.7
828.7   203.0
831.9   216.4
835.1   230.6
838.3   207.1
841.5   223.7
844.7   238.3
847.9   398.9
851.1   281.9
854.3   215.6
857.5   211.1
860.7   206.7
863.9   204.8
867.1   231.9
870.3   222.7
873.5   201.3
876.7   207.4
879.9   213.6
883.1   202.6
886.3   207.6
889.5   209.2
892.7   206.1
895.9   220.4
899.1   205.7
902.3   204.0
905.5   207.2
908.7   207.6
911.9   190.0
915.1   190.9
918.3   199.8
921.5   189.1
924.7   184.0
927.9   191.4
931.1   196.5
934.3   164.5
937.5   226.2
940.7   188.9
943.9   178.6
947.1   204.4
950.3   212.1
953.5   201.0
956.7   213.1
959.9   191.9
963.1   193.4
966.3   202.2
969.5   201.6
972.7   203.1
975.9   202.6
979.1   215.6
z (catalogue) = 0.29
